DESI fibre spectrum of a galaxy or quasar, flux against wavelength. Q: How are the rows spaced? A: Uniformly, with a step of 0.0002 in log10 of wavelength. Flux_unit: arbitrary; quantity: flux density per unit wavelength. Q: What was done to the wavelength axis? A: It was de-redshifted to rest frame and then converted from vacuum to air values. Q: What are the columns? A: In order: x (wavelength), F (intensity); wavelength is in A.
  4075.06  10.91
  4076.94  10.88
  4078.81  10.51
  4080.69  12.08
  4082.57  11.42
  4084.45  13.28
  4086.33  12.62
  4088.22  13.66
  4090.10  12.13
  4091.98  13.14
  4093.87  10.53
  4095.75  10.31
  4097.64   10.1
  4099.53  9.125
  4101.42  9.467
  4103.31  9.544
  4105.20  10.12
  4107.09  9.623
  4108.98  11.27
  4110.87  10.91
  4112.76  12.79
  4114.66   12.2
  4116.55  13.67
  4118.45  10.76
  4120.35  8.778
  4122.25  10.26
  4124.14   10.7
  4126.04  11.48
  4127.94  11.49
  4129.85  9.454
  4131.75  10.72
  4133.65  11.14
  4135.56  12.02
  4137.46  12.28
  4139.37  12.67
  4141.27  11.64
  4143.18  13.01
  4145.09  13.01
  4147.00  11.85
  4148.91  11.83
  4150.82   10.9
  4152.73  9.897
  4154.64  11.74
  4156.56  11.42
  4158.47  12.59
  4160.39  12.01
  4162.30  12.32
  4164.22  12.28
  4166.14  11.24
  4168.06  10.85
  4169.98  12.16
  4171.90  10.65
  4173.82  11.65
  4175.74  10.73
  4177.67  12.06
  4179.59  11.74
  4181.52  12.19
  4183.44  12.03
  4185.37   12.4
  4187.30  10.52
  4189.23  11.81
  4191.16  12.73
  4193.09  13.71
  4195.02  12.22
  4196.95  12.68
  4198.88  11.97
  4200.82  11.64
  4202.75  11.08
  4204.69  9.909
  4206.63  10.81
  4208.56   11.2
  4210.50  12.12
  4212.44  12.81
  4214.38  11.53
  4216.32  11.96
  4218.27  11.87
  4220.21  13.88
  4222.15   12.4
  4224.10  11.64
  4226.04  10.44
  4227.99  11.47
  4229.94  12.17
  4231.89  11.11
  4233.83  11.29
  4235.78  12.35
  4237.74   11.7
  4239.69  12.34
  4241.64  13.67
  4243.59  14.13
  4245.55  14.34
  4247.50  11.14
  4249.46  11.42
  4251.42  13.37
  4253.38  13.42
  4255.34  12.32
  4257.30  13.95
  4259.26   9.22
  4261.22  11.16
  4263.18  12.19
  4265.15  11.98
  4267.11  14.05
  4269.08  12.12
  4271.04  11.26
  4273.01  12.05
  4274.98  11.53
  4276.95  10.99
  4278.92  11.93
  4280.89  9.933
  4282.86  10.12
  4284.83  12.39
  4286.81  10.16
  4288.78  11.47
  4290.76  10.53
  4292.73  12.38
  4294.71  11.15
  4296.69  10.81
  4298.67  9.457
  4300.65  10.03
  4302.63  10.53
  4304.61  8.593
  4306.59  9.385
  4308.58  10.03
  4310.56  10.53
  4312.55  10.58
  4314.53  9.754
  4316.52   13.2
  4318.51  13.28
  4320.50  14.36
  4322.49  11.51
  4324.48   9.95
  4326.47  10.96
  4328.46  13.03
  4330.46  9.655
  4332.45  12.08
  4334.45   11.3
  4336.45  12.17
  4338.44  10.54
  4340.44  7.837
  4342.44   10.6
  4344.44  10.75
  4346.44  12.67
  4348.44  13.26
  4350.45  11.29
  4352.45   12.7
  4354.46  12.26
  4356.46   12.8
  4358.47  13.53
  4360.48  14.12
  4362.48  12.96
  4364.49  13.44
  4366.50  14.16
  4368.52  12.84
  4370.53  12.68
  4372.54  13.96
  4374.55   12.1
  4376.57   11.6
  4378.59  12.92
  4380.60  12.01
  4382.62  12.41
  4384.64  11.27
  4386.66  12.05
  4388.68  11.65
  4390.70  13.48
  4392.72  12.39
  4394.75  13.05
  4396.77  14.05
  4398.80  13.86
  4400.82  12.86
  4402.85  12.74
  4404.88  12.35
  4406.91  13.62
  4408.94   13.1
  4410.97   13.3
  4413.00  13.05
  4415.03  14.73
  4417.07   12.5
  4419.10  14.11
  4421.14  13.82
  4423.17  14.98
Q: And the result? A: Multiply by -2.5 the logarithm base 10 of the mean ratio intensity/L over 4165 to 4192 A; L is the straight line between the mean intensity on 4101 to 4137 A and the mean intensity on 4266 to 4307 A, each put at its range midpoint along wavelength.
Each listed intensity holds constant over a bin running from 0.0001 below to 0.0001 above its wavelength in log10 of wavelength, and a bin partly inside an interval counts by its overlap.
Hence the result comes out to -0.07 mag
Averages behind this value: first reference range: 10.9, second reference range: 11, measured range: 11.6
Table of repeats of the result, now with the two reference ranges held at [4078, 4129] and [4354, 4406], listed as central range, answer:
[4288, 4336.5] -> 0.128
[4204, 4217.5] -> 0.029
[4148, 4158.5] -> 0.018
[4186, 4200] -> -0.047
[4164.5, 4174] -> 0.021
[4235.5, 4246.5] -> -0.097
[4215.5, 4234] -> 0.005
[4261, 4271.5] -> -0.008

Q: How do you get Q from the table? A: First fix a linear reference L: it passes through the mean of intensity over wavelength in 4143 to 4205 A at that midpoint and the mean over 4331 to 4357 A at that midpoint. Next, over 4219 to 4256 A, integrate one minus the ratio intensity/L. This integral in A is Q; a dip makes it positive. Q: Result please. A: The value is -2.1 A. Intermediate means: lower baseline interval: 11.8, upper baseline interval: 11.5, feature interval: 12.3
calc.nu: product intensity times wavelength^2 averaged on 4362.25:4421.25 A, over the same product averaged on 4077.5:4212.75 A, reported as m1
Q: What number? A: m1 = 1.26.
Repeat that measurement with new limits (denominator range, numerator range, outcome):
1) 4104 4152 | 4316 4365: 1.17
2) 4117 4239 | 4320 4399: 1.14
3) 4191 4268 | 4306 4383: 1.04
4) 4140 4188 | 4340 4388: 1.16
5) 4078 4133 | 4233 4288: 1.16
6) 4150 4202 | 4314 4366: 1.10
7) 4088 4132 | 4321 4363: 1.20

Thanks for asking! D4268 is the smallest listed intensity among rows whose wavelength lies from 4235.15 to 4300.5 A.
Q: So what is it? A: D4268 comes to 9.22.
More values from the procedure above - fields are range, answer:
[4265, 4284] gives 9.933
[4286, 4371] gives 7.837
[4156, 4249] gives 9.909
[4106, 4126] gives 8.778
